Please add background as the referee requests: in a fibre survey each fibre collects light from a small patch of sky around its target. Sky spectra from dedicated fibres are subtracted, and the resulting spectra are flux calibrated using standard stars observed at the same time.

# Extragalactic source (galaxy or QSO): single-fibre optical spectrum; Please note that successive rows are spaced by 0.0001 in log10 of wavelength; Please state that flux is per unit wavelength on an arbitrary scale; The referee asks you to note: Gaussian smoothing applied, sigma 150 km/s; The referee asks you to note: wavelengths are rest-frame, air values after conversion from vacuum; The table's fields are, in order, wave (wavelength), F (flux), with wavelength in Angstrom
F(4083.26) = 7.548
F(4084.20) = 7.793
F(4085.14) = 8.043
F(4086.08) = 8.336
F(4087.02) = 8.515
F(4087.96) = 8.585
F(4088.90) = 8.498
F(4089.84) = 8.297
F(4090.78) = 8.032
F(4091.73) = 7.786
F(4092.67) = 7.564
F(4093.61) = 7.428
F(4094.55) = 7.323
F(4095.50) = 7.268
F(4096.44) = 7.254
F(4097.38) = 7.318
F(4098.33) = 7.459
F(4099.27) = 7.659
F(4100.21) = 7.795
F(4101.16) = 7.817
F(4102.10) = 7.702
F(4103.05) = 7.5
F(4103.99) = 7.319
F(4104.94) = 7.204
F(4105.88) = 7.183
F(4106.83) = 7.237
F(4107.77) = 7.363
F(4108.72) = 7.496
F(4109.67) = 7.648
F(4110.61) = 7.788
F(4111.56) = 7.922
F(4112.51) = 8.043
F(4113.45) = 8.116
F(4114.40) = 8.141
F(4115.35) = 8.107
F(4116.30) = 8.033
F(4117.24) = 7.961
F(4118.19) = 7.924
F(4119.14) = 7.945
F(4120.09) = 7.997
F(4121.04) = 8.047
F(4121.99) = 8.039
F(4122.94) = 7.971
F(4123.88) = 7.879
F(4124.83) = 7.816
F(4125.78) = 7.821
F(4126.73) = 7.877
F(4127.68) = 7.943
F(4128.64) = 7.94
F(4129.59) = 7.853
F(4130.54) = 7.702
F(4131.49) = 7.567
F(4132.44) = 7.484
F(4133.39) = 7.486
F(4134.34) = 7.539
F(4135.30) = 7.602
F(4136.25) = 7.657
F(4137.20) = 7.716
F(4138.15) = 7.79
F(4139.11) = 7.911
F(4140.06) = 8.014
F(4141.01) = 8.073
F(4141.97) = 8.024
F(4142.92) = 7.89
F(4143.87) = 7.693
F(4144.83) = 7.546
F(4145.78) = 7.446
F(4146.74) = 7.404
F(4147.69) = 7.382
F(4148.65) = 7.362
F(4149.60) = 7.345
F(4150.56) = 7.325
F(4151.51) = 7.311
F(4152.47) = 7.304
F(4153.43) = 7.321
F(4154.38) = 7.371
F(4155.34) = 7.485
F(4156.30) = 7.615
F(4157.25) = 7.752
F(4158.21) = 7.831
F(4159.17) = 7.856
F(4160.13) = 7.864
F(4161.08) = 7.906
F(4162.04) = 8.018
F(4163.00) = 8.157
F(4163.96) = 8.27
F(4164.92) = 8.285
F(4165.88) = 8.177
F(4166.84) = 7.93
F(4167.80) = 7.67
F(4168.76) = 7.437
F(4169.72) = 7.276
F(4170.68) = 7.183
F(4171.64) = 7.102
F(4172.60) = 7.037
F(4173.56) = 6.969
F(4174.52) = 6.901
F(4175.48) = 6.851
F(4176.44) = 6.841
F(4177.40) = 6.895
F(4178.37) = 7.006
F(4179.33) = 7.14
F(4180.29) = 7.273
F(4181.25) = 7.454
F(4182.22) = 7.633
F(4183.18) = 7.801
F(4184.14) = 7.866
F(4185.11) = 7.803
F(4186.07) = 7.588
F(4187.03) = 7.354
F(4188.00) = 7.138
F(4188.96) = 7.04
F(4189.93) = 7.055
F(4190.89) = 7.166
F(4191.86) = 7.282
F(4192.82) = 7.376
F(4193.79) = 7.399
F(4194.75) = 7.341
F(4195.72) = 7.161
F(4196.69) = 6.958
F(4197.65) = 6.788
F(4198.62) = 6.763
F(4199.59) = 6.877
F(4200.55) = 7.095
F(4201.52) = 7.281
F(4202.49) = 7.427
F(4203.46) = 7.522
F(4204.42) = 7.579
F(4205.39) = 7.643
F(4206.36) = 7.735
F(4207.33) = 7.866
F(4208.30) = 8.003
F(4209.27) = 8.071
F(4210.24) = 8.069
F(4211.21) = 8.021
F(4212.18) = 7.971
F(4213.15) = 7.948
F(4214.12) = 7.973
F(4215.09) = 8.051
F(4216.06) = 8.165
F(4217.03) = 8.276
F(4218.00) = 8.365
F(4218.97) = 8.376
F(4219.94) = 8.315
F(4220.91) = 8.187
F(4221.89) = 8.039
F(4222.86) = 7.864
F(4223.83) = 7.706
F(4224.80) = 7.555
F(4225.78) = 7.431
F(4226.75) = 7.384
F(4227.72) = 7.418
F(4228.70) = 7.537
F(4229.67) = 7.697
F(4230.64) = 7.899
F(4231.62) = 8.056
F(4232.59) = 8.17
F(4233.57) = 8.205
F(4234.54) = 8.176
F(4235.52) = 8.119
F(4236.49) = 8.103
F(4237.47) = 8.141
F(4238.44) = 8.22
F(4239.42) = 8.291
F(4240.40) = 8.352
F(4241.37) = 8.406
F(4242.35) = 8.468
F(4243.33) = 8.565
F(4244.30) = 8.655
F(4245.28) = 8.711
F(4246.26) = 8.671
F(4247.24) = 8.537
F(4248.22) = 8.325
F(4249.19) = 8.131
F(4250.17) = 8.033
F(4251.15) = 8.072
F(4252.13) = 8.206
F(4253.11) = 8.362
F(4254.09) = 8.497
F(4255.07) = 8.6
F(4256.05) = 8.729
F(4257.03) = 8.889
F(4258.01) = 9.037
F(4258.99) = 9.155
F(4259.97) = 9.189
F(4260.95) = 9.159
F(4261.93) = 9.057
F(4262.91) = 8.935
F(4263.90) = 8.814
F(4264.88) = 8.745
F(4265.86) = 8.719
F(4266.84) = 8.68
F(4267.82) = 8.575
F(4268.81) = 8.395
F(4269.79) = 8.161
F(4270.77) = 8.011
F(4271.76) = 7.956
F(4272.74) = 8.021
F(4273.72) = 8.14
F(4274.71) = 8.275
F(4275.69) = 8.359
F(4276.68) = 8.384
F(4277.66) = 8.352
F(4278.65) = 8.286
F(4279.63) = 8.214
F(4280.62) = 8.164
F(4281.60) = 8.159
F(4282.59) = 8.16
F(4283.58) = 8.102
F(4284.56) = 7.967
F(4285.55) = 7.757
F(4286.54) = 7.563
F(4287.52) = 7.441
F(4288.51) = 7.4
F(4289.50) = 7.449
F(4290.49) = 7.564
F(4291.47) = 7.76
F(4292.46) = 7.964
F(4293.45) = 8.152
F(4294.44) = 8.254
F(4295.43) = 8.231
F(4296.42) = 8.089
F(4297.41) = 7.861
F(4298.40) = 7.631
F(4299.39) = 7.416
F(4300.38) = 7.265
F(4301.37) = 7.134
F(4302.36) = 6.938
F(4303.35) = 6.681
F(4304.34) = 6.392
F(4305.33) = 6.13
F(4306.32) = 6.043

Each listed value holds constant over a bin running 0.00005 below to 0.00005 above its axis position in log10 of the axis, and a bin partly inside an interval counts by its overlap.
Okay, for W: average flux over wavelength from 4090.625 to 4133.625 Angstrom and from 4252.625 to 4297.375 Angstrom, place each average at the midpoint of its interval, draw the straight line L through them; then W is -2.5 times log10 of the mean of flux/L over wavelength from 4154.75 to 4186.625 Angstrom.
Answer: 0.05 mag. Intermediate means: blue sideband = 7.71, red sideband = 8.3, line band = 7.54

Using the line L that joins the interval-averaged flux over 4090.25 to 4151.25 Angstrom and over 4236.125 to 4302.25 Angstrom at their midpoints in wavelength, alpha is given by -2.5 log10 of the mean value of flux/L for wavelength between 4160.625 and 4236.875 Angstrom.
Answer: 0.05 mag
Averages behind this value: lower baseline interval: 7.69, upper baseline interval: 8.25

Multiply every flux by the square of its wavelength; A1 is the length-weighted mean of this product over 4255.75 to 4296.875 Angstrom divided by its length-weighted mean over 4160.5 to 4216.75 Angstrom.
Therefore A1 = 1.15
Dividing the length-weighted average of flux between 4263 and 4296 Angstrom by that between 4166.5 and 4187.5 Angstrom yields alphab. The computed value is 1.11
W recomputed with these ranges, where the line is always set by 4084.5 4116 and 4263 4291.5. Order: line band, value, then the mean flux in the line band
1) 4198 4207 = 0.09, 7.32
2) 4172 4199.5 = 0.11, 7.2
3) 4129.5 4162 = 0.03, 7.63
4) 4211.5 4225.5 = 0.00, 8.05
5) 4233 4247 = -0.04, 8.36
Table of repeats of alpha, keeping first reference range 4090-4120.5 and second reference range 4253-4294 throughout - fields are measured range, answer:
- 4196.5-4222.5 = 0.04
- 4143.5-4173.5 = 0.04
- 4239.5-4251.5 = -0.03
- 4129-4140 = 0.01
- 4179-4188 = 0.06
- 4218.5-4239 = 0.03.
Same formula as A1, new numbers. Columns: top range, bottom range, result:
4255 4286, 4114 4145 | 1.15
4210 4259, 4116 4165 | 1.11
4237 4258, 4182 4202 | 1.19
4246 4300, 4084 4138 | 1.15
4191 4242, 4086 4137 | 1.05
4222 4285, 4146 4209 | 1.16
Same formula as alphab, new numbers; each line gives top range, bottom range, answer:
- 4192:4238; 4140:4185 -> 1.03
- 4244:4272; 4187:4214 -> 1.16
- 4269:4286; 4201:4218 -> 1.04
